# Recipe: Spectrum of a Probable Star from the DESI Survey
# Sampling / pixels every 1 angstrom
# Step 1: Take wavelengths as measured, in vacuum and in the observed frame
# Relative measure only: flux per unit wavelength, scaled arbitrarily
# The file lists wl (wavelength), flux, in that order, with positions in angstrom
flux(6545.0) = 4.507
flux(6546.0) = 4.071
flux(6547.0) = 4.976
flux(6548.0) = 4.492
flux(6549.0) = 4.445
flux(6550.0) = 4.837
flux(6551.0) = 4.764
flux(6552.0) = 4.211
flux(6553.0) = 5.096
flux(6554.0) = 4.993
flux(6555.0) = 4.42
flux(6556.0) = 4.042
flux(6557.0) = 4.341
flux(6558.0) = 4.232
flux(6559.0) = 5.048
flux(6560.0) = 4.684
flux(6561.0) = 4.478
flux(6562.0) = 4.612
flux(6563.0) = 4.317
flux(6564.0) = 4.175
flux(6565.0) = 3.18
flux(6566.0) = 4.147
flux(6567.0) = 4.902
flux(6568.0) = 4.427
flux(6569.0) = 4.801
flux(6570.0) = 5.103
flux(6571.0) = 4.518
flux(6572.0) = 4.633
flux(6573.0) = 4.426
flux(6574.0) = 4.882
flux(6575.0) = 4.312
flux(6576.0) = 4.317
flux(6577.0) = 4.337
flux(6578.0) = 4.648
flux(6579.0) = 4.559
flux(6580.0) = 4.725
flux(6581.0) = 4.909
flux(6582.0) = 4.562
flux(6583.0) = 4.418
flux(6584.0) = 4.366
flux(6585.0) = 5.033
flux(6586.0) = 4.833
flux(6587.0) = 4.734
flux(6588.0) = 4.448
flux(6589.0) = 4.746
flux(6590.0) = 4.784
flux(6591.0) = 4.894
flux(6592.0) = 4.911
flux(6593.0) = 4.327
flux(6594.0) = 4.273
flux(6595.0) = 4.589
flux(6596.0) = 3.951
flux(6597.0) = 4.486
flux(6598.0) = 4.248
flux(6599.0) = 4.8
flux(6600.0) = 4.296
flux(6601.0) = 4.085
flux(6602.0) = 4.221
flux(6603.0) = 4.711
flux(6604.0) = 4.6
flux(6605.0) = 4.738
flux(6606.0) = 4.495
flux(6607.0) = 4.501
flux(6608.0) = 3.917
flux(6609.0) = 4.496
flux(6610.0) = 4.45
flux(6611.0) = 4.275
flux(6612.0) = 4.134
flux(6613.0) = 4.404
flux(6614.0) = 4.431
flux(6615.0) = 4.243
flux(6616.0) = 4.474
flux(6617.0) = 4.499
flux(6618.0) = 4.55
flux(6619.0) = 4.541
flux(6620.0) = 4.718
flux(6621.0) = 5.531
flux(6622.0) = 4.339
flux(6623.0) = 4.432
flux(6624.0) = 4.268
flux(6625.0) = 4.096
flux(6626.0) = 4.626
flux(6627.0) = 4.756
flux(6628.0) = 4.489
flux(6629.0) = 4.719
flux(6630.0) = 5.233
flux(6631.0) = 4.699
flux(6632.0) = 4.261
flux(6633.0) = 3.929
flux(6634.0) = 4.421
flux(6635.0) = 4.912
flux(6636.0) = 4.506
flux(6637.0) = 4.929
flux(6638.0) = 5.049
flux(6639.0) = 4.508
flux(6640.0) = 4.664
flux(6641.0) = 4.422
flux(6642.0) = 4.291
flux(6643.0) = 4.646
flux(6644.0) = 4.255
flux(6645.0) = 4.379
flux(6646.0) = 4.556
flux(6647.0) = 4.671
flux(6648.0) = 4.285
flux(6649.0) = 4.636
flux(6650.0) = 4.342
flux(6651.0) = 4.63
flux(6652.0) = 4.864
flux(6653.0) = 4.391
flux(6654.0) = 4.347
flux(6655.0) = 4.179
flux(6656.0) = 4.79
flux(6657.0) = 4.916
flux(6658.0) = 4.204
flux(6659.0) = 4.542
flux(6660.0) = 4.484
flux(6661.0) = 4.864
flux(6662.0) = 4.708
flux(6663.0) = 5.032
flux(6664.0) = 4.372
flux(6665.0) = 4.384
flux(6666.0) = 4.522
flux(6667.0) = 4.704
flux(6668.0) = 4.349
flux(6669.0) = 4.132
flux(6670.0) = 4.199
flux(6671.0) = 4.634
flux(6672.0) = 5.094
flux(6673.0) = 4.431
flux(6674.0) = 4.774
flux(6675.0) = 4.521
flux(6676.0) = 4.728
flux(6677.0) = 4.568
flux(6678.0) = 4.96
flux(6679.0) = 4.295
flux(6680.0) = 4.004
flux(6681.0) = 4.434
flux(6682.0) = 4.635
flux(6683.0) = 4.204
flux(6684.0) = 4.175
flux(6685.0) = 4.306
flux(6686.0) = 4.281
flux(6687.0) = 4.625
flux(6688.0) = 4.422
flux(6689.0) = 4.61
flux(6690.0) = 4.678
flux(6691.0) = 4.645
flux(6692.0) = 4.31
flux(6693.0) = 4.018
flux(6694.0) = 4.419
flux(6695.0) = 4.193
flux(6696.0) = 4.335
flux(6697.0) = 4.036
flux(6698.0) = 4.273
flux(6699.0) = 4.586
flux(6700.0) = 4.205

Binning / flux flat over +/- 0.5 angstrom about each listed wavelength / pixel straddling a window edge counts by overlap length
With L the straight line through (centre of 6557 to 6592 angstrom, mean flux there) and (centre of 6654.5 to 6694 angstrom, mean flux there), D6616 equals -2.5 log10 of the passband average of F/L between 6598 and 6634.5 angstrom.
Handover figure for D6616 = 0.01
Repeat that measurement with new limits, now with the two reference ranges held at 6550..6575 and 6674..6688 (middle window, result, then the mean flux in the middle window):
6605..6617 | 0.030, 4.37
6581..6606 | -0.011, 4.55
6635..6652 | -0.023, 4.57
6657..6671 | -0.014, 4.52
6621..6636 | -0.015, 4.55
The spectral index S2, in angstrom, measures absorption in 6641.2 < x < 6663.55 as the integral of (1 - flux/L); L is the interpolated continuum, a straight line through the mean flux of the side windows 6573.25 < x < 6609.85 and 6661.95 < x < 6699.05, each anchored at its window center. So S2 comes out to -0.31 angstrom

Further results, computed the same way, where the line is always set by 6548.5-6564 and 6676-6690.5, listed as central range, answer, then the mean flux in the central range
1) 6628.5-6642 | -0.4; 4.62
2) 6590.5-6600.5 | 0.1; 4.48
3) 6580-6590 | -0.3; 4.68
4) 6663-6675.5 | -0.2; 4.53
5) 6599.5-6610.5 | 0.3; 4.41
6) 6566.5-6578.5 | -0.2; 4.61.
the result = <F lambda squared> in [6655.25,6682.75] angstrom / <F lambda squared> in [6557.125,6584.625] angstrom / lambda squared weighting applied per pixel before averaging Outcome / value 1.04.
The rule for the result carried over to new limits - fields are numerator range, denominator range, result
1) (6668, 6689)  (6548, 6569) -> 1.04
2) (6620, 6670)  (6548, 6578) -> 1.04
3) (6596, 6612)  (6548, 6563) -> 0.98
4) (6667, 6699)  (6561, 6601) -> 1.01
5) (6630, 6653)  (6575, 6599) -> 1.01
